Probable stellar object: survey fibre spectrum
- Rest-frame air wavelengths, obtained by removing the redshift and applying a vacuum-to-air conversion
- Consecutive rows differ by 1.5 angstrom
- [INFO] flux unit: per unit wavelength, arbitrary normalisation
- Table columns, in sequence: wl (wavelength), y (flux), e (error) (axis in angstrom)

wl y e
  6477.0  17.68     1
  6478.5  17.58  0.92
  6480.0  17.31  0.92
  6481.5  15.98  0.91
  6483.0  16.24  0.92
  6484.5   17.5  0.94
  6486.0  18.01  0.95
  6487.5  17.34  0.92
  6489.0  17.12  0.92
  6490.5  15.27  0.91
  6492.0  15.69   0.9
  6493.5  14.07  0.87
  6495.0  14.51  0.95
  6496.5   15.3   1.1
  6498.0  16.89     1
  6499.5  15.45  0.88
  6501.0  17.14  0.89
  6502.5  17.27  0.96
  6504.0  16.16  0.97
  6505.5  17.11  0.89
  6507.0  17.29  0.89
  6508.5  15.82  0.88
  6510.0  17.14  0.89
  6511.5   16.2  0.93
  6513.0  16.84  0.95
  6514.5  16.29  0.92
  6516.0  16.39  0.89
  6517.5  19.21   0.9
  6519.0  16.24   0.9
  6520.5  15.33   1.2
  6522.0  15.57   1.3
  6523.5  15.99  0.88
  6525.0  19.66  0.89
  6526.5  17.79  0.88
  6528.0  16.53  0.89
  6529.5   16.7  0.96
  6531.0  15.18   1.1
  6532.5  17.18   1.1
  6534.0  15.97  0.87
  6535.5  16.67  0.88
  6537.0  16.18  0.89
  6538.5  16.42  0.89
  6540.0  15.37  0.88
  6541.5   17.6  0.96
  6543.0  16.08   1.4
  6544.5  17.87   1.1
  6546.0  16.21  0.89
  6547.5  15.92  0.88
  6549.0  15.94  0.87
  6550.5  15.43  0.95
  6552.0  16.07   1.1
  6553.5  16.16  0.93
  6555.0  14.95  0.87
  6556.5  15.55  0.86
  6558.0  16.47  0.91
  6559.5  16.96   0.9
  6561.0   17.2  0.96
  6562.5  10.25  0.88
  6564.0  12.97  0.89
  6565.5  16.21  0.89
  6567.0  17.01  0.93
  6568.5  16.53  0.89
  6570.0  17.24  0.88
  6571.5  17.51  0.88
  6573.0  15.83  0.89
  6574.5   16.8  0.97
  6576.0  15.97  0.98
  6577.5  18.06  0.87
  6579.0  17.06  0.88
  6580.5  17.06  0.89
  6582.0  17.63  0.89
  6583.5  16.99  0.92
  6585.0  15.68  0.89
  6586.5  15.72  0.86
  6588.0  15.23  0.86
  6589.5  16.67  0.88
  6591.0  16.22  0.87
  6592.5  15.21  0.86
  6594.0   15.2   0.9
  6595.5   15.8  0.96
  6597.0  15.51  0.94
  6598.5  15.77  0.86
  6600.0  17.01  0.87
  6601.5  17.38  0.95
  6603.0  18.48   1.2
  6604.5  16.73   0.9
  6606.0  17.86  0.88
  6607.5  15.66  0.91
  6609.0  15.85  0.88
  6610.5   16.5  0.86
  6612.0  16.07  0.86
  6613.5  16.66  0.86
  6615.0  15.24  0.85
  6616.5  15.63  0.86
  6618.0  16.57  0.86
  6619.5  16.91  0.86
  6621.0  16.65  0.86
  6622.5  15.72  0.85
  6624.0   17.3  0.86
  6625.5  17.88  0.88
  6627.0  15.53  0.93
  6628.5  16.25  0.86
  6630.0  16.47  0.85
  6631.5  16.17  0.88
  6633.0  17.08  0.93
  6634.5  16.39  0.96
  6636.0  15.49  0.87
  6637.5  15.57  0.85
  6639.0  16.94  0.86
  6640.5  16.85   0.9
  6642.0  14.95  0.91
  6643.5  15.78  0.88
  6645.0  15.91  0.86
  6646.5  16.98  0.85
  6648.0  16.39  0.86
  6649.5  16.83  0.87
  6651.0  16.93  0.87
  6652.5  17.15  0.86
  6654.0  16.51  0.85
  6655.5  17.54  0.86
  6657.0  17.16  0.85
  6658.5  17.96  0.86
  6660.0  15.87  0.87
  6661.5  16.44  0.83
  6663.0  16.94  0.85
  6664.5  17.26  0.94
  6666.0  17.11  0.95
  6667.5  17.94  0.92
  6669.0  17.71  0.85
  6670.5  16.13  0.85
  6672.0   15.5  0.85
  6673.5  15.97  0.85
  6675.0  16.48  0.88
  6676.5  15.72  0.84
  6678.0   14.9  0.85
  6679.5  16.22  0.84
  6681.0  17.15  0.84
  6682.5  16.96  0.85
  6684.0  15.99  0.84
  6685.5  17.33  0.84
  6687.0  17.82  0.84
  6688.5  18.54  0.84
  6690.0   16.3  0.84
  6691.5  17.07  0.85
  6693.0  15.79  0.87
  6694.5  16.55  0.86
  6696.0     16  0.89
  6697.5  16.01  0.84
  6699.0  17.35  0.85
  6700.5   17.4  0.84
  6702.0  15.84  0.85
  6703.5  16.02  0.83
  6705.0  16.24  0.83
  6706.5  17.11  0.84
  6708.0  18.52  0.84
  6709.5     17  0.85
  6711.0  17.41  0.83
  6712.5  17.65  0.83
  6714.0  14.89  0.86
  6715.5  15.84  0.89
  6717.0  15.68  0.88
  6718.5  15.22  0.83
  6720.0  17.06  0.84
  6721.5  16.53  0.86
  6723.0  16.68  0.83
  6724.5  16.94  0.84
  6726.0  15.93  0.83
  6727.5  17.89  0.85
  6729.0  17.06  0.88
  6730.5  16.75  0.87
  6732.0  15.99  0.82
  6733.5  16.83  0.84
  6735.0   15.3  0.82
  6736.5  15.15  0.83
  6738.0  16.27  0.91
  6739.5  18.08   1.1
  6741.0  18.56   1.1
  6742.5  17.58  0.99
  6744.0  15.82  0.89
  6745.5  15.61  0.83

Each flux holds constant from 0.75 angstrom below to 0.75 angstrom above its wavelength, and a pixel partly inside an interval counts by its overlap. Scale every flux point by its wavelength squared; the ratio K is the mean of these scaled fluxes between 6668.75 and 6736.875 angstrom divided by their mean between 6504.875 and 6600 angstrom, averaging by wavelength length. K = 1.1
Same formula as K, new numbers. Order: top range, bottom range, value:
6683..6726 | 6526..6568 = 1.09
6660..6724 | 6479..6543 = 1.06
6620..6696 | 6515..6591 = 1.05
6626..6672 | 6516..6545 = 1.03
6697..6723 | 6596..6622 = 1.04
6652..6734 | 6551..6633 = 1.06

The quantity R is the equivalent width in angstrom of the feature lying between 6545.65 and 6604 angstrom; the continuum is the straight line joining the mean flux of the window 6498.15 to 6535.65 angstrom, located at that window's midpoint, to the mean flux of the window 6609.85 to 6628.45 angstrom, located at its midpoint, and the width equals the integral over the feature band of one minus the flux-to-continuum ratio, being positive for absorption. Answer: 1.3 angstrom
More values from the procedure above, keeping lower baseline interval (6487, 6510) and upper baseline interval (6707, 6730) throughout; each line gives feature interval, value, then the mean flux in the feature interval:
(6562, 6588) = 0.3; 16.2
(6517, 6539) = -0.6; 16.7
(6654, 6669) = -0.5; 17.1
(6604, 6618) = 0.2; 16.3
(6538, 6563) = 0.5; 16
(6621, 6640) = 0.1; 16.4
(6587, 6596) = 0.4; 15.7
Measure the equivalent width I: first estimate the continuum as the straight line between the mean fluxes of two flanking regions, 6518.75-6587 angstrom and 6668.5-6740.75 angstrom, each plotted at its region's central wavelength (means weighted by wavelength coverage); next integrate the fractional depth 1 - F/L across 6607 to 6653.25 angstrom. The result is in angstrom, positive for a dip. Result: 0.28 angstrom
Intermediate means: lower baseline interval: 16.3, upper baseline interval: 16.6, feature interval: 16.3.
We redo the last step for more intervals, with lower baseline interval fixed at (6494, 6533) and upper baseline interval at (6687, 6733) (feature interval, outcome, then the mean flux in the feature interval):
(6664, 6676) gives -0.1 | 16.7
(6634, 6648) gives 0.4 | 16.1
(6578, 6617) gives 0.6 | 16.4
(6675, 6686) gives 0.2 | 16.3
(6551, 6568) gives 1.2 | 15.5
